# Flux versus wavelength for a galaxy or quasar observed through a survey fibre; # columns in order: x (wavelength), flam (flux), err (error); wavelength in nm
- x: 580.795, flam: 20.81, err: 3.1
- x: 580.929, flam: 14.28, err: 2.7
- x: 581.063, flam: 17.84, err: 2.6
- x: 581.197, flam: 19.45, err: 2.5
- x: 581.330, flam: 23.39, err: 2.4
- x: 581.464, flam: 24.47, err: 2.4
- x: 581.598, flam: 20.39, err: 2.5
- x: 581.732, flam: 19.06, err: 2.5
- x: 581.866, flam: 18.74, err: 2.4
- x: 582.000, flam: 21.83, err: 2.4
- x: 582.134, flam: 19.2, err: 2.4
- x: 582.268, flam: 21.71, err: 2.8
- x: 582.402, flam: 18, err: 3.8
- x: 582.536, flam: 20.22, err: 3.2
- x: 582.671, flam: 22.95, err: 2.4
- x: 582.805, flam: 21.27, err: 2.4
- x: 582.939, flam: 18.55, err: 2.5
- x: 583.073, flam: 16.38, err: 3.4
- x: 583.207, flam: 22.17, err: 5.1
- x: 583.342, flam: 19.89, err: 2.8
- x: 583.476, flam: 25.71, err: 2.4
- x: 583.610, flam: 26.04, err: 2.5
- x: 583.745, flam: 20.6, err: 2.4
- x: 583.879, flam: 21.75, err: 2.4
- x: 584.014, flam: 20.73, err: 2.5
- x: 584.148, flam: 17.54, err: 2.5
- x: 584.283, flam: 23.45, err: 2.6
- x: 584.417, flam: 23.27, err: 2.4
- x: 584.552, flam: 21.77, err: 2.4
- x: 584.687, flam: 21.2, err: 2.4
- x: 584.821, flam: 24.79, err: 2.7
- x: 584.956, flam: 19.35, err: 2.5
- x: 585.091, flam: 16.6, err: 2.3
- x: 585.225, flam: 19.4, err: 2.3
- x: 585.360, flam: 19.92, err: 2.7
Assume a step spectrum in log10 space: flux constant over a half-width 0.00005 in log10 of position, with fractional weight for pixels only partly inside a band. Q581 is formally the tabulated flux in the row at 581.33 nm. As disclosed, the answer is 23.39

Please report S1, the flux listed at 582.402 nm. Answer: 18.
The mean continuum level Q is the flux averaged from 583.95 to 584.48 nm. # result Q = 21.3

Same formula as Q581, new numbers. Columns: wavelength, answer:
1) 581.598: 20.39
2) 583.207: 22.17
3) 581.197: 19.45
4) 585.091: 16.6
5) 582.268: 21.71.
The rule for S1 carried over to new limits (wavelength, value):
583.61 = 26.04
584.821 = 24.79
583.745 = 20.6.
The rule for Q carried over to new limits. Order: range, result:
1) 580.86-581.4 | 18.8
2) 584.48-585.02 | 21.8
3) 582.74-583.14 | 18.7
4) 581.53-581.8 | 19.7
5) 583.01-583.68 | 22.1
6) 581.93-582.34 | 20.9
